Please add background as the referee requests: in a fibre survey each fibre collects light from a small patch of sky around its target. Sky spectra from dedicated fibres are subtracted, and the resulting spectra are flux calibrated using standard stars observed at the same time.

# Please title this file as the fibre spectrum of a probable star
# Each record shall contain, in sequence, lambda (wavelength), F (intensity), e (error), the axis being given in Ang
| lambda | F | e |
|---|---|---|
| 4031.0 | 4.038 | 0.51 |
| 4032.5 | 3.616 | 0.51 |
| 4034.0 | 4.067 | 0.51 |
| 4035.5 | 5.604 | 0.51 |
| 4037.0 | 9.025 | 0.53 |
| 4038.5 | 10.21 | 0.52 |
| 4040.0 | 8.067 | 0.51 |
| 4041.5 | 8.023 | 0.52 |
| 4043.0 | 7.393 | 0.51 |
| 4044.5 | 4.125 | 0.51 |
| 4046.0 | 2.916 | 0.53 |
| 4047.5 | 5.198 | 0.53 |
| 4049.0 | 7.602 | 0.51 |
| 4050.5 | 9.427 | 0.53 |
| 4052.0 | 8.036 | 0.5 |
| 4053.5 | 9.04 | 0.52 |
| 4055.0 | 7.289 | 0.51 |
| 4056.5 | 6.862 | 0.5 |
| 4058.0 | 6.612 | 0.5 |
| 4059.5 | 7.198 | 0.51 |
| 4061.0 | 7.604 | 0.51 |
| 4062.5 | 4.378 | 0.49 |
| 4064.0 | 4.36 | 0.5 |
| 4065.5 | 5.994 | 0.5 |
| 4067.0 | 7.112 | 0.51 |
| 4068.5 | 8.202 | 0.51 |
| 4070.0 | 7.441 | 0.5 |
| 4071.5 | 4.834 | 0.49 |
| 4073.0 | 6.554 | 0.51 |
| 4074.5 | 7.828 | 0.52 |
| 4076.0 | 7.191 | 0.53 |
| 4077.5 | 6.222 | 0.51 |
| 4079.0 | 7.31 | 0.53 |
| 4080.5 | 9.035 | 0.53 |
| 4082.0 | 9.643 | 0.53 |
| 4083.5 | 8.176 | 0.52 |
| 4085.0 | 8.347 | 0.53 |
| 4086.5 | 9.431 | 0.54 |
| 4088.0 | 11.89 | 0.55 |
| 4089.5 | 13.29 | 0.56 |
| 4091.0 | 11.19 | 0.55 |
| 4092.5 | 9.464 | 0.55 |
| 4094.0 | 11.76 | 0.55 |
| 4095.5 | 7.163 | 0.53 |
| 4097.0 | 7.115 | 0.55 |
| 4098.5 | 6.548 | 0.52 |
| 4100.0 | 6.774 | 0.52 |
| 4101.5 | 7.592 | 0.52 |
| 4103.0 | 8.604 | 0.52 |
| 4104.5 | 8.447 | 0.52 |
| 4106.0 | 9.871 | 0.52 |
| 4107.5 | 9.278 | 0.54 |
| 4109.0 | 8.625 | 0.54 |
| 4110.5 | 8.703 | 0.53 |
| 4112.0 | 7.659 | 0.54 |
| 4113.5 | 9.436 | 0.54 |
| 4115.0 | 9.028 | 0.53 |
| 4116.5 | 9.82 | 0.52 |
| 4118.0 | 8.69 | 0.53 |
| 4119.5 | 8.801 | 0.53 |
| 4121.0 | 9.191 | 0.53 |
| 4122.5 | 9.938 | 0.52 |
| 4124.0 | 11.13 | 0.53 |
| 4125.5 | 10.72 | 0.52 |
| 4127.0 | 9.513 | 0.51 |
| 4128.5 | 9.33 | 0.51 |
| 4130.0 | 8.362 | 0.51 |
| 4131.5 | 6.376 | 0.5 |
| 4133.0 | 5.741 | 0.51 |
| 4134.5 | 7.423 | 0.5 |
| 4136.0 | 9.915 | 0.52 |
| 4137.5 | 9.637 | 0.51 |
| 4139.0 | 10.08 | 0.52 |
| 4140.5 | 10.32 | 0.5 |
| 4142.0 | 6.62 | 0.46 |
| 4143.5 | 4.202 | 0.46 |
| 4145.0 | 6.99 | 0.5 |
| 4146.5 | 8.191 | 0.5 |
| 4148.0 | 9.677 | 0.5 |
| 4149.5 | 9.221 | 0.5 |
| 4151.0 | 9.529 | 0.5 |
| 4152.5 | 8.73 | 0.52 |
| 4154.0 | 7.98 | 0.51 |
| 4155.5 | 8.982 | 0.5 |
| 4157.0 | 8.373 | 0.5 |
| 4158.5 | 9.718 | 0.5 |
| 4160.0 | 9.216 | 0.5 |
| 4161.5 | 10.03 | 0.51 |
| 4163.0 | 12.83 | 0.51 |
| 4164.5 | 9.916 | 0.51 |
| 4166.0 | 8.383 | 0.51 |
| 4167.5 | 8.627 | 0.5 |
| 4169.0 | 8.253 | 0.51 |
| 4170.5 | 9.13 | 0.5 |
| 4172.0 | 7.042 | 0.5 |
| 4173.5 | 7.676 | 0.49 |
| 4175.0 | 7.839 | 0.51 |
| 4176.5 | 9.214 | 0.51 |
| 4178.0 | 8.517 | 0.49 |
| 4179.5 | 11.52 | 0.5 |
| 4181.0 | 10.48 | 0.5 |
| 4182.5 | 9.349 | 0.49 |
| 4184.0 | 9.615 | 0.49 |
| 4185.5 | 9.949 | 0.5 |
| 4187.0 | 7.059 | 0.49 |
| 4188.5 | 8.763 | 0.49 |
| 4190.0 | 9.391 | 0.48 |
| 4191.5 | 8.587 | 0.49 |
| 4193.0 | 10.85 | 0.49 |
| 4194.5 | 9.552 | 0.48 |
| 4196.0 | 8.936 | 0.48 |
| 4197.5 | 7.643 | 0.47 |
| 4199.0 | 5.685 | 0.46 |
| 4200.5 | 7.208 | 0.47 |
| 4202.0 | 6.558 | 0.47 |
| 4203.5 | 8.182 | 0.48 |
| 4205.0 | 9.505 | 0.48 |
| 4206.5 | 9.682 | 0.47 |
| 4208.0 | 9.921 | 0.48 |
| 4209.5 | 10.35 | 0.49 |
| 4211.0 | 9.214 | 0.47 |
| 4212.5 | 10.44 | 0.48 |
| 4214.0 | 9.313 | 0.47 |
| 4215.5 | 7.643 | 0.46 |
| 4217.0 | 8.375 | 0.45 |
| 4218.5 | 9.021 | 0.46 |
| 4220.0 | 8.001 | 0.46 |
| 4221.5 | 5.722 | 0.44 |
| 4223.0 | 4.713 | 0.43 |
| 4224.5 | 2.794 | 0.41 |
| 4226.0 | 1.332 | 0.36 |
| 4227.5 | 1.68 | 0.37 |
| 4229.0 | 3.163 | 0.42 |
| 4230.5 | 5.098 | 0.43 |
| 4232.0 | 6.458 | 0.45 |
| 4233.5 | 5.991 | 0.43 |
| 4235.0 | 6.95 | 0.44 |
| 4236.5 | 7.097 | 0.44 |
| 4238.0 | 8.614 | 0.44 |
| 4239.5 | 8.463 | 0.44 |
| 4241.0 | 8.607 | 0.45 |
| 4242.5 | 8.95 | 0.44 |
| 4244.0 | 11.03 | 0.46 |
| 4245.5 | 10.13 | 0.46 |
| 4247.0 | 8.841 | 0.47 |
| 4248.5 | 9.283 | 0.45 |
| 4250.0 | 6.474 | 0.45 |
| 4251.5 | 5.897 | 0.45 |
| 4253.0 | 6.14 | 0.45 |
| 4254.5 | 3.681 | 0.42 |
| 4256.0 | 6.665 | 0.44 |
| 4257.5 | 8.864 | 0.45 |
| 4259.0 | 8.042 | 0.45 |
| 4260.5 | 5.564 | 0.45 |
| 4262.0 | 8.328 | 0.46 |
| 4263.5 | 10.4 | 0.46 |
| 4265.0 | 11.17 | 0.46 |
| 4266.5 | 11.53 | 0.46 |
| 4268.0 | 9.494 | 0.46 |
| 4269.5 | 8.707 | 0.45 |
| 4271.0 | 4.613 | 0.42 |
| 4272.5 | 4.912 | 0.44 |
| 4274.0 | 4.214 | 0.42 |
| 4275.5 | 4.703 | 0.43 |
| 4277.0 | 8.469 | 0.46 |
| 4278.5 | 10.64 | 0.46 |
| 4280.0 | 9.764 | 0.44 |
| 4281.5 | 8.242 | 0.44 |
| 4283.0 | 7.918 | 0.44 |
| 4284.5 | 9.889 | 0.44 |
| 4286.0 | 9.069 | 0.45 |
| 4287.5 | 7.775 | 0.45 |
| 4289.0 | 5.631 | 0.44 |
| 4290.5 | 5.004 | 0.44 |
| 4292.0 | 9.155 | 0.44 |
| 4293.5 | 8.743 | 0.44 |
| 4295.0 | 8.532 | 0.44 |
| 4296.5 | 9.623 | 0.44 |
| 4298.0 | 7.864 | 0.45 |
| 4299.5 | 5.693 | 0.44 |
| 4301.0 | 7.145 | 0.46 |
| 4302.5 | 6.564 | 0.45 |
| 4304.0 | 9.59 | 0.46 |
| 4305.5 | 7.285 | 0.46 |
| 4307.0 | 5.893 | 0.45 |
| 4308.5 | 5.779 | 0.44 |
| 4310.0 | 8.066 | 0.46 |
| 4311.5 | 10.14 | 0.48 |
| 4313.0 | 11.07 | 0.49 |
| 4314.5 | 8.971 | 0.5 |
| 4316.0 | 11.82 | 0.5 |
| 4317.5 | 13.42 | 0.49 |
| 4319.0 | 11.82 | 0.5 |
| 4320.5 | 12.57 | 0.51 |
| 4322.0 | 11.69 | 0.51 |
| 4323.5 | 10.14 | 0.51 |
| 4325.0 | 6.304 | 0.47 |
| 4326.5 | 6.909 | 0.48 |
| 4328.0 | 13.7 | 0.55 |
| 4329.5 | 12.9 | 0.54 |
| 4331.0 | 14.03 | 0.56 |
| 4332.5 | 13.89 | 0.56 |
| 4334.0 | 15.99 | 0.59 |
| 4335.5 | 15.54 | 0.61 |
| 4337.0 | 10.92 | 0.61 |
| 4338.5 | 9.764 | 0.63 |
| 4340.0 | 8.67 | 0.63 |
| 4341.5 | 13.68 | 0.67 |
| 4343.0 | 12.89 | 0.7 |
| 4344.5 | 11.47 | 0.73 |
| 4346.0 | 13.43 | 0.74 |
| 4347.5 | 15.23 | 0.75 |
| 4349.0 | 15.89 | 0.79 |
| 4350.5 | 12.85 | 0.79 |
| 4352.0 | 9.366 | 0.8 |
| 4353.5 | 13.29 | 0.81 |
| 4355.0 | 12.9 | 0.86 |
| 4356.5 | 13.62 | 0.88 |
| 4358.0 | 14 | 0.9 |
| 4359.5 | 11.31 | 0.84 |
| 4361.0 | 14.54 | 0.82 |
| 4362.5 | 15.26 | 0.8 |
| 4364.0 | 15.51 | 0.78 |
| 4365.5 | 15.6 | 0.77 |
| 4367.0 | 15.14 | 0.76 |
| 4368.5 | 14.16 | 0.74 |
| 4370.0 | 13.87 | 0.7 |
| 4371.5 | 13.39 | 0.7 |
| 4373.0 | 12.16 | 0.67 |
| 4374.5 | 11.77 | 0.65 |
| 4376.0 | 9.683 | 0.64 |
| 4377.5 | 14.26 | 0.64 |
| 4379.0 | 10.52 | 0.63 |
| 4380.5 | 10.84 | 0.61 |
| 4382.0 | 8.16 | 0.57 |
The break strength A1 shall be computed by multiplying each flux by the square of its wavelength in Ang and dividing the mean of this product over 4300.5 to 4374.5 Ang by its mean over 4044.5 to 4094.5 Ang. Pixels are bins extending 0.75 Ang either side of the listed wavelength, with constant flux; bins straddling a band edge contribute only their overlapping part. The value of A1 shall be 1.74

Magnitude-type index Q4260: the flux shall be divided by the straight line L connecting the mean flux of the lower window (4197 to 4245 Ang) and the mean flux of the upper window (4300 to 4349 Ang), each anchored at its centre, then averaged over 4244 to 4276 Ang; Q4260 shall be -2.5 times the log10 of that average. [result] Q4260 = 0.14 mag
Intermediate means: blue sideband 7.31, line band 7.61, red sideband 10.9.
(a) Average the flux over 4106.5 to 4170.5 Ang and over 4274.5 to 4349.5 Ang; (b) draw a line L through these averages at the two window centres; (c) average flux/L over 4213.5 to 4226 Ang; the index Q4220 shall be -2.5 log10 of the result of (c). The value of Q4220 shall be 0.39 mag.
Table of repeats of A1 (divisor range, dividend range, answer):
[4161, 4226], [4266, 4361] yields 1.25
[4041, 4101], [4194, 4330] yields 1.16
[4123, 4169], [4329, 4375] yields 1.66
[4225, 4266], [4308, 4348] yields 1.68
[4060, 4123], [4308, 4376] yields 1.68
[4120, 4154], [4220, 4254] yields 0.79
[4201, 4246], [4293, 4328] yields 1.27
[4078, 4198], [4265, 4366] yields 1.26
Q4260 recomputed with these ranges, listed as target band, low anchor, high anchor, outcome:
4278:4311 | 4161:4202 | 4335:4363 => 0.41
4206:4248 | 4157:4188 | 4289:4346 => 0.27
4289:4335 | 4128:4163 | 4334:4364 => 0.26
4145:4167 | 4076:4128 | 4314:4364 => 0.07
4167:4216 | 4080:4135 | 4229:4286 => -0.07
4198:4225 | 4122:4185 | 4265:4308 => 0.06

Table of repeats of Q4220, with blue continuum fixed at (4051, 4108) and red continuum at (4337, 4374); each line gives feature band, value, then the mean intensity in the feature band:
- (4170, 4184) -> 0.10 mag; 9.01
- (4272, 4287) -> 0.44 mag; 7.83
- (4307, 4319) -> 0.26 mag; 9.77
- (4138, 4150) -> 0.13 mag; 8.17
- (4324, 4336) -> 0.04 mag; 12.3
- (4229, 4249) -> 0.36 mag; 7.92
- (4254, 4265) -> 0.42 mag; 7.71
